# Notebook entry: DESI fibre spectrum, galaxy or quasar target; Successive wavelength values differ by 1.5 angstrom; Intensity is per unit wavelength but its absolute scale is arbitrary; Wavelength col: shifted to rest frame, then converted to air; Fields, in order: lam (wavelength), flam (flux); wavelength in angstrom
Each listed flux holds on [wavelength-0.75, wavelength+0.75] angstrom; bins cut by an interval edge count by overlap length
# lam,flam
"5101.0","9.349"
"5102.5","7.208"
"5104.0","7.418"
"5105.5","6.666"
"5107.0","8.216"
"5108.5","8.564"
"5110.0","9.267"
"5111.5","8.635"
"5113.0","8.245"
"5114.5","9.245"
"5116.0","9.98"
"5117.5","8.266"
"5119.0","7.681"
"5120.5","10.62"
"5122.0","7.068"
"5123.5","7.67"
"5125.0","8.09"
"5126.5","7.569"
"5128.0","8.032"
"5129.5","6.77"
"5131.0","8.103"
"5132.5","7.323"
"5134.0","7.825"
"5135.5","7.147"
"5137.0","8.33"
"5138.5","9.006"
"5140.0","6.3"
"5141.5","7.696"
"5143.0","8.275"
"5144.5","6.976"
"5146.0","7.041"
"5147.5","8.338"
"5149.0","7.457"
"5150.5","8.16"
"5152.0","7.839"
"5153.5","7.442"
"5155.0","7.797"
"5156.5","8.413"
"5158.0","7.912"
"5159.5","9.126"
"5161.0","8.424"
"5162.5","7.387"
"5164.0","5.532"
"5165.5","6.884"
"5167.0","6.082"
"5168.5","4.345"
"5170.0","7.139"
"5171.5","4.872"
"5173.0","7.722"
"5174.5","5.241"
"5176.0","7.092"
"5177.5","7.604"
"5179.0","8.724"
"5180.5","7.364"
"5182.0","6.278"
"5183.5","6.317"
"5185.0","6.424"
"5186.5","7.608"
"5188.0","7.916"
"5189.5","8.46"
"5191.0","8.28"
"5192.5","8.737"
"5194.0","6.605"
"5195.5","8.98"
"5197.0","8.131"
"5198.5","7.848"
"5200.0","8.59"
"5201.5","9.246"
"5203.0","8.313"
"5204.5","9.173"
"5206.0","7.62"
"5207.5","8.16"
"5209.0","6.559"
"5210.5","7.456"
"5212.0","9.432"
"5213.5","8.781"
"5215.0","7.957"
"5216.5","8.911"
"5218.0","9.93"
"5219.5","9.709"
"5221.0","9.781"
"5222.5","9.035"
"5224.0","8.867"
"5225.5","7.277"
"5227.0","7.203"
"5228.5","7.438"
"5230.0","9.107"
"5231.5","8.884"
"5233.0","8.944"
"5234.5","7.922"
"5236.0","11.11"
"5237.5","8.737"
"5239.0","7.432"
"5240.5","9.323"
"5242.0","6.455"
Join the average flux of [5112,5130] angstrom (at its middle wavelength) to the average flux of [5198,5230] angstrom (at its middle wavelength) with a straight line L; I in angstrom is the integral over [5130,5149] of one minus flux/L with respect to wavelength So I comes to 1.5 angstrom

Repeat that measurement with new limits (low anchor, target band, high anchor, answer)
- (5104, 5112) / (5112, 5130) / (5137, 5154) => -0.6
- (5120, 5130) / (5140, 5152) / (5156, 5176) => -0.4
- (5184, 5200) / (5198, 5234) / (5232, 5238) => 0.4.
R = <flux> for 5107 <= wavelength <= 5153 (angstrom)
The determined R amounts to 8.05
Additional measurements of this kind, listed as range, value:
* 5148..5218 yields 7.64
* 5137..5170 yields 7.46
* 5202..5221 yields 8.56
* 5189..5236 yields 8.47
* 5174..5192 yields 7.32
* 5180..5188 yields 6.89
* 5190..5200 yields 8.14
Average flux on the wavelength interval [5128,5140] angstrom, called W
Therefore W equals 7.71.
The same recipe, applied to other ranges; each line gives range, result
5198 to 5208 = 8.44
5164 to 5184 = 6.55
